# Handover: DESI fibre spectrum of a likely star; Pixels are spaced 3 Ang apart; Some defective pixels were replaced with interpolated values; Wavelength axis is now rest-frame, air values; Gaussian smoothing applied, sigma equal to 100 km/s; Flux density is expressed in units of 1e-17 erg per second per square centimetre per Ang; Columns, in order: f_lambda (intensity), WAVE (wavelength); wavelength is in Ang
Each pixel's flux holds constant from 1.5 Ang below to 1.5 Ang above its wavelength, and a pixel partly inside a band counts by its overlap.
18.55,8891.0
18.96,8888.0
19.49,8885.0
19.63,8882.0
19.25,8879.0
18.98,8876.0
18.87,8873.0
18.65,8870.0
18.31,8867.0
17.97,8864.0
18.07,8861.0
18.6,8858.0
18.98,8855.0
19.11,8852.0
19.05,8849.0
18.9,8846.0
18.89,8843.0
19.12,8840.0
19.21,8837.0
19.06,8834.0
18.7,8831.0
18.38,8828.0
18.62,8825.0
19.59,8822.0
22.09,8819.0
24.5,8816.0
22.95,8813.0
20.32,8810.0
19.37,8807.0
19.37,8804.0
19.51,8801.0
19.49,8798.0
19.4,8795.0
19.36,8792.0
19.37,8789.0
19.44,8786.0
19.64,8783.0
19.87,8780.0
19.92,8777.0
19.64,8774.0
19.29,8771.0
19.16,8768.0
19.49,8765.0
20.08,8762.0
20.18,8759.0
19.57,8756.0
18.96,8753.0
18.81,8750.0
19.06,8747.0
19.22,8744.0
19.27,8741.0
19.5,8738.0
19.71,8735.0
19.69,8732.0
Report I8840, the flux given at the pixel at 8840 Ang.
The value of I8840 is 19.12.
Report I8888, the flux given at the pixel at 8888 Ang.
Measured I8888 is 18.96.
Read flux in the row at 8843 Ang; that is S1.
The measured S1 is 18.89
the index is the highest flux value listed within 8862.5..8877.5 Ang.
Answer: 18.98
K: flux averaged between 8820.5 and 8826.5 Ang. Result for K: 19.1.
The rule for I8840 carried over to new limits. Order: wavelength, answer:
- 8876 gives 18.98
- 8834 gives 19.06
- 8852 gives 19.11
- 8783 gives 19.64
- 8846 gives 18.9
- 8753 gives 18.96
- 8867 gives 18.31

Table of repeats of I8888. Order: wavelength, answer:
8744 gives 19.22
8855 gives 18.98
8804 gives 19.37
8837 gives 19.21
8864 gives 17.97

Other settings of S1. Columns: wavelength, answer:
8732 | 19.69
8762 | 20.08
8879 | 19.25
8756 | 19.57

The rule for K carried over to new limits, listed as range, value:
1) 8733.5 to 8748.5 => 19.4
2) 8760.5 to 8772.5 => 19.5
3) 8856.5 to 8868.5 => 18.2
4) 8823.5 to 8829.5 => 18.5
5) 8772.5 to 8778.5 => 19.8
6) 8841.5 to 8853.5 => 19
